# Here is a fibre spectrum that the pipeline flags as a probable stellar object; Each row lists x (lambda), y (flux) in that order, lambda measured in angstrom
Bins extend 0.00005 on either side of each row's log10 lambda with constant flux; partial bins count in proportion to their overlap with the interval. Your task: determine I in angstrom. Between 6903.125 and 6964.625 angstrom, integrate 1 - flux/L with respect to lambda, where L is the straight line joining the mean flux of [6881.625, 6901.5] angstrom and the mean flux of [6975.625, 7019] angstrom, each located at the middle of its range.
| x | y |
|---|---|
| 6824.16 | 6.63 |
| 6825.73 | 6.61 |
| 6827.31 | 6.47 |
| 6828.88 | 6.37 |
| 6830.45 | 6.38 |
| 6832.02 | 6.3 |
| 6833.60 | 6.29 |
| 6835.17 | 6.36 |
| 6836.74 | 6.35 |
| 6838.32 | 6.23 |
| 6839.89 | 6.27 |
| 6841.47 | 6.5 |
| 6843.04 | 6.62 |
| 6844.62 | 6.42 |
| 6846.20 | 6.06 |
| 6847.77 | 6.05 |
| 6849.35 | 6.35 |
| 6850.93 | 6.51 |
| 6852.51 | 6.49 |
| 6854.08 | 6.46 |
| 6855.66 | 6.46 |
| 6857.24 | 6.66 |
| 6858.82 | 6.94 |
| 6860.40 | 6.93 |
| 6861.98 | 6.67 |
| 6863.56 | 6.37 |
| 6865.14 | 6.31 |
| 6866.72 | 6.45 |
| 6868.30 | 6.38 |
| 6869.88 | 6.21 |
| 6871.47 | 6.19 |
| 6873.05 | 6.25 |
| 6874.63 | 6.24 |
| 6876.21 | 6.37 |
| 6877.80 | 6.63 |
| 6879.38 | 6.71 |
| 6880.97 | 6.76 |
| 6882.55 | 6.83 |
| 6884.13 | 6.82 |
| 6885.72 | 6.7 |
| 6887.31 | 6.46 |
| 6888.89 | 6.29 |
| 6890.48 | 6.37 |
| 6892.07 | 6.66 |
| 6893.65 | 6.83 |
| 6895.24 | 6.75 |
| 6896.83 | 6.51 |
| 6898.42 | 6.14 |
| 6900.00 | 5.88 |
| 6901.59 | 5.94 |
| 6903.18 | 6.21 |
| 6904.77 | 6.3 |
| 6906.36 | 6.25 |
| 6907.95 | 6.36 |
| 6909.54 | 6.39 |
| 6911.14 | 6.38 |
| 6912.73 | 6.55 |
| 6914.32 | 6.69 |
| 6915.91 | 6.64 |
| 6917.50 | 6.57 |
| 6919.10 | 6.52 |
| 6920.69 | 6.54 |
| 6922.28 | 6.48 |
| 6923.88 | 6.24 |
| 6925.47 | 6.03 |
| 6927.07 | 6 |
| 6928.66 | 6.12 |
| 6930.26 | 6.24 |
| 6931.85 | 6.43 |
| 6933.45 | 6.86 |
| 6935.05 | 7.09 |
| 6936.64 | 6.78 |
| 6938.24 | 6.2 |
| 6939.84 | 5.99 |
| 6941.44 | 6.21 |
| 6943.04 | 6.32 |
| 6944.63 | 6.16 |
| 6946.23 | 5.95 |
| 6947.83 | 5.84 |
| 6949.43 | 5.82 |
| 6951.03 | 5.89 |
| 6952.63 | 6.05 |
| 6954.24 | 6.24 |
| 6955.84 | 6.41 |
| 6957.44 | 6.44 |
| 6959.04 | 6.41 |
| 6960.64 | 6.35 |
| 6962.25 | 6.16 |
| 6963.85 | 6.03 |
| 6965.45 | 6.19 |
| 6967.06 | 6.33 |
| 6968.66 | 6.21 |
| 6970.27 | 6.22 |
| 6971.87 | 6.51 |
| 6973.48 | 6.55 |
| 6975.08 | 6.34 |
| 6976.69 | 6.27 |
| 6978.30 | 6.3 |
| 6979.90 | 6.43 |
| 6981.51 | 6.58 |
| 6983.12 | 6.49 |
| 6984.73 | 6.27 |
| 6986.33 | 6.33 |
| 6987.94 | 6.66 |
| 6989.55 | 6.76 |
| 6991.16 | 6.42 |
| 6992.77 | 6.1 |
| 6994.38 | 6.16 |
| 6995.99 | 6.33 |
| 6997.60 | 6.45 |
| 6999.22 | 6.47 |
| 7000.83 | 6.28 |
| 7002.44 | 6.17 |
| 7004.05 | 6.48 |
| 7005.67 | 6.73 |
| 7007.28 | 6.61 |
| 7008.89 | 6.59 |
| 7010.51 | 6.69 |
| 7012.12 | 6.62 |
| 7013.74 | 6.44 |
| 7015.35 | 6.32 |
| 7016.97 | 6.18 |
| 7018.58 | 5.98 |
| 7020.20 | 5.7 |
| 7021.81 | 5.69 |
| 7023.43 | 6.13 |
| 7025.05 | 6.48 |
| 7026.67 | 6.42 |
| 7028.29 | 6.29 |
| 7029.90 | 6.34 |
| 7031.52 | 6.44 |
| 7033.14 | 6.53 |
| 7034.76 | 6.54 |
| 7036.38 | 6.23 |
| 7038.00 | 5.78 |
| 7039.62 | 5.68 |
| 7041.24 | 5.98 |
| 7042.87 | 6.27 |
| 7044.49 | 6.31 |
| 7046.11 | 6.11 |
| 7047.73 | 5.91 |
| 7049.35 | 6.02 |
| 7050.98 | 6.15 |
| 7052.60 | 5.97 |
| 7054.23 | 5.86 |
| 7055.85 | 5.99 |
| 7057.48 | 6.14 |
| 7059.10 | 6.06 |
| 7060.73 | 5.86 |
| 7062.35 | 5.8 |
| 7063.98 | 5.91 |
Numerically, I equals 1.5 angstrom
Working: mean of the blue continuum 6.5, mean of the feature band 6.31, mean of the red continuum 6.41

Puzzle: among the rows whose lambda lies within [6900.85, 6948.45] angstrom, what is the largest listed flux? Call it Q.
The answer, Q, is 7.09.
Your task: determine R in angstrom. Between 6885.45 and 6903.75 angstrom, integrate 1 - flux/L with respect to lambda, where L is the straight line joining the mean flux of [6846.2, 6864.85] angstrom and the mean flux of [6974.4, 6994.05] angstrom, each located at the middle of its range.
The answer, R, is 0.3 angstrom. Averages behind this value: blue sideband 6.51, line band 6.39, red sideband 6.41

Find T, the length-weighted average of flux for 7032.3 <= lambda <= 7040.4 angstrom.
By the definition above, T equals 6.15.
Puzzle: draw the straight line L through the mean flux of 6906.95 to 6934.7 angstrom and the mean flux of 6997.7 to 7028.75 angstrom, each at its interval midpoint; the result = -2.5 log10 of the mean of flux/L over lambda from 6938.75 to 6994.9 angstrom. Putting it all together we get 0.02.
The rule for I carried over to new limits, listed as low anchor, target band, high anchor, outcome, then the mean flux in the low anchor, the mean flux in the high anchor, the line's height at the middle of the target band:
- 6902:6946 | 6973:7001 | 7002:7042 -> -0.4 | 6.38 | 6.28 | 6.32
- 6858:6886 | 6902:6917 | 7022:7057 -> 0.1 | 6.54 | 6.15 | 6.45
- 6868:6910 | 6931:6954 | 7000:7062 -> 0.3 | 6.42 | 6.21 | 6.34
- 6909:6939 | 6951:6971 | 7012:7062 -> 0.4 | 6.46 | 6.13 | 6.35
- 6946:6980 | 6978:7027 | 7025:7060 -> -1.4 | 6.22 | 6.15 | 6.19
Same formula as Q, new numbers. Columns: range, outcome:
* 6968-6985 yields 6.58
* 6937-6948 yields 6.32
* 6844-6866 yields 6.94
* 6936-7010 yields 6.78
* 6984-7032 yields 6.76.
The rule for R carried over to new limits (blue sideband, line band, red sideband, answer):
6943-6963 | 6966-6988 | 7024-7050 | -0.8 angstrom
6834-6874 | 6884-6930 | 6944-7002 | -0.2 angstrom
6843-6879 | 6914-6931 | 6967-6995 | 0.1 angstrom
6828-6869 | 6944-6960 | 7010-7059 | 0.4 angstrom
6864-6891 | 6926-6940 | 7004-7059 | -0.1 angstrom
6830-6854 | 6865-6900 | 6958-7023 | -0.7 angstrom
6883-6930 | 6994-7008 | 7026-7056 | -0.4 angstrom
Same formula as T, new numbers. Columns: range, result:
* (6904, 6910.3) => 6.33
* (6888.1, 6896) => 6.58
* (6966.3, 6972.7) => 6.32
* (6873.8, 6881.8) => 6.54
